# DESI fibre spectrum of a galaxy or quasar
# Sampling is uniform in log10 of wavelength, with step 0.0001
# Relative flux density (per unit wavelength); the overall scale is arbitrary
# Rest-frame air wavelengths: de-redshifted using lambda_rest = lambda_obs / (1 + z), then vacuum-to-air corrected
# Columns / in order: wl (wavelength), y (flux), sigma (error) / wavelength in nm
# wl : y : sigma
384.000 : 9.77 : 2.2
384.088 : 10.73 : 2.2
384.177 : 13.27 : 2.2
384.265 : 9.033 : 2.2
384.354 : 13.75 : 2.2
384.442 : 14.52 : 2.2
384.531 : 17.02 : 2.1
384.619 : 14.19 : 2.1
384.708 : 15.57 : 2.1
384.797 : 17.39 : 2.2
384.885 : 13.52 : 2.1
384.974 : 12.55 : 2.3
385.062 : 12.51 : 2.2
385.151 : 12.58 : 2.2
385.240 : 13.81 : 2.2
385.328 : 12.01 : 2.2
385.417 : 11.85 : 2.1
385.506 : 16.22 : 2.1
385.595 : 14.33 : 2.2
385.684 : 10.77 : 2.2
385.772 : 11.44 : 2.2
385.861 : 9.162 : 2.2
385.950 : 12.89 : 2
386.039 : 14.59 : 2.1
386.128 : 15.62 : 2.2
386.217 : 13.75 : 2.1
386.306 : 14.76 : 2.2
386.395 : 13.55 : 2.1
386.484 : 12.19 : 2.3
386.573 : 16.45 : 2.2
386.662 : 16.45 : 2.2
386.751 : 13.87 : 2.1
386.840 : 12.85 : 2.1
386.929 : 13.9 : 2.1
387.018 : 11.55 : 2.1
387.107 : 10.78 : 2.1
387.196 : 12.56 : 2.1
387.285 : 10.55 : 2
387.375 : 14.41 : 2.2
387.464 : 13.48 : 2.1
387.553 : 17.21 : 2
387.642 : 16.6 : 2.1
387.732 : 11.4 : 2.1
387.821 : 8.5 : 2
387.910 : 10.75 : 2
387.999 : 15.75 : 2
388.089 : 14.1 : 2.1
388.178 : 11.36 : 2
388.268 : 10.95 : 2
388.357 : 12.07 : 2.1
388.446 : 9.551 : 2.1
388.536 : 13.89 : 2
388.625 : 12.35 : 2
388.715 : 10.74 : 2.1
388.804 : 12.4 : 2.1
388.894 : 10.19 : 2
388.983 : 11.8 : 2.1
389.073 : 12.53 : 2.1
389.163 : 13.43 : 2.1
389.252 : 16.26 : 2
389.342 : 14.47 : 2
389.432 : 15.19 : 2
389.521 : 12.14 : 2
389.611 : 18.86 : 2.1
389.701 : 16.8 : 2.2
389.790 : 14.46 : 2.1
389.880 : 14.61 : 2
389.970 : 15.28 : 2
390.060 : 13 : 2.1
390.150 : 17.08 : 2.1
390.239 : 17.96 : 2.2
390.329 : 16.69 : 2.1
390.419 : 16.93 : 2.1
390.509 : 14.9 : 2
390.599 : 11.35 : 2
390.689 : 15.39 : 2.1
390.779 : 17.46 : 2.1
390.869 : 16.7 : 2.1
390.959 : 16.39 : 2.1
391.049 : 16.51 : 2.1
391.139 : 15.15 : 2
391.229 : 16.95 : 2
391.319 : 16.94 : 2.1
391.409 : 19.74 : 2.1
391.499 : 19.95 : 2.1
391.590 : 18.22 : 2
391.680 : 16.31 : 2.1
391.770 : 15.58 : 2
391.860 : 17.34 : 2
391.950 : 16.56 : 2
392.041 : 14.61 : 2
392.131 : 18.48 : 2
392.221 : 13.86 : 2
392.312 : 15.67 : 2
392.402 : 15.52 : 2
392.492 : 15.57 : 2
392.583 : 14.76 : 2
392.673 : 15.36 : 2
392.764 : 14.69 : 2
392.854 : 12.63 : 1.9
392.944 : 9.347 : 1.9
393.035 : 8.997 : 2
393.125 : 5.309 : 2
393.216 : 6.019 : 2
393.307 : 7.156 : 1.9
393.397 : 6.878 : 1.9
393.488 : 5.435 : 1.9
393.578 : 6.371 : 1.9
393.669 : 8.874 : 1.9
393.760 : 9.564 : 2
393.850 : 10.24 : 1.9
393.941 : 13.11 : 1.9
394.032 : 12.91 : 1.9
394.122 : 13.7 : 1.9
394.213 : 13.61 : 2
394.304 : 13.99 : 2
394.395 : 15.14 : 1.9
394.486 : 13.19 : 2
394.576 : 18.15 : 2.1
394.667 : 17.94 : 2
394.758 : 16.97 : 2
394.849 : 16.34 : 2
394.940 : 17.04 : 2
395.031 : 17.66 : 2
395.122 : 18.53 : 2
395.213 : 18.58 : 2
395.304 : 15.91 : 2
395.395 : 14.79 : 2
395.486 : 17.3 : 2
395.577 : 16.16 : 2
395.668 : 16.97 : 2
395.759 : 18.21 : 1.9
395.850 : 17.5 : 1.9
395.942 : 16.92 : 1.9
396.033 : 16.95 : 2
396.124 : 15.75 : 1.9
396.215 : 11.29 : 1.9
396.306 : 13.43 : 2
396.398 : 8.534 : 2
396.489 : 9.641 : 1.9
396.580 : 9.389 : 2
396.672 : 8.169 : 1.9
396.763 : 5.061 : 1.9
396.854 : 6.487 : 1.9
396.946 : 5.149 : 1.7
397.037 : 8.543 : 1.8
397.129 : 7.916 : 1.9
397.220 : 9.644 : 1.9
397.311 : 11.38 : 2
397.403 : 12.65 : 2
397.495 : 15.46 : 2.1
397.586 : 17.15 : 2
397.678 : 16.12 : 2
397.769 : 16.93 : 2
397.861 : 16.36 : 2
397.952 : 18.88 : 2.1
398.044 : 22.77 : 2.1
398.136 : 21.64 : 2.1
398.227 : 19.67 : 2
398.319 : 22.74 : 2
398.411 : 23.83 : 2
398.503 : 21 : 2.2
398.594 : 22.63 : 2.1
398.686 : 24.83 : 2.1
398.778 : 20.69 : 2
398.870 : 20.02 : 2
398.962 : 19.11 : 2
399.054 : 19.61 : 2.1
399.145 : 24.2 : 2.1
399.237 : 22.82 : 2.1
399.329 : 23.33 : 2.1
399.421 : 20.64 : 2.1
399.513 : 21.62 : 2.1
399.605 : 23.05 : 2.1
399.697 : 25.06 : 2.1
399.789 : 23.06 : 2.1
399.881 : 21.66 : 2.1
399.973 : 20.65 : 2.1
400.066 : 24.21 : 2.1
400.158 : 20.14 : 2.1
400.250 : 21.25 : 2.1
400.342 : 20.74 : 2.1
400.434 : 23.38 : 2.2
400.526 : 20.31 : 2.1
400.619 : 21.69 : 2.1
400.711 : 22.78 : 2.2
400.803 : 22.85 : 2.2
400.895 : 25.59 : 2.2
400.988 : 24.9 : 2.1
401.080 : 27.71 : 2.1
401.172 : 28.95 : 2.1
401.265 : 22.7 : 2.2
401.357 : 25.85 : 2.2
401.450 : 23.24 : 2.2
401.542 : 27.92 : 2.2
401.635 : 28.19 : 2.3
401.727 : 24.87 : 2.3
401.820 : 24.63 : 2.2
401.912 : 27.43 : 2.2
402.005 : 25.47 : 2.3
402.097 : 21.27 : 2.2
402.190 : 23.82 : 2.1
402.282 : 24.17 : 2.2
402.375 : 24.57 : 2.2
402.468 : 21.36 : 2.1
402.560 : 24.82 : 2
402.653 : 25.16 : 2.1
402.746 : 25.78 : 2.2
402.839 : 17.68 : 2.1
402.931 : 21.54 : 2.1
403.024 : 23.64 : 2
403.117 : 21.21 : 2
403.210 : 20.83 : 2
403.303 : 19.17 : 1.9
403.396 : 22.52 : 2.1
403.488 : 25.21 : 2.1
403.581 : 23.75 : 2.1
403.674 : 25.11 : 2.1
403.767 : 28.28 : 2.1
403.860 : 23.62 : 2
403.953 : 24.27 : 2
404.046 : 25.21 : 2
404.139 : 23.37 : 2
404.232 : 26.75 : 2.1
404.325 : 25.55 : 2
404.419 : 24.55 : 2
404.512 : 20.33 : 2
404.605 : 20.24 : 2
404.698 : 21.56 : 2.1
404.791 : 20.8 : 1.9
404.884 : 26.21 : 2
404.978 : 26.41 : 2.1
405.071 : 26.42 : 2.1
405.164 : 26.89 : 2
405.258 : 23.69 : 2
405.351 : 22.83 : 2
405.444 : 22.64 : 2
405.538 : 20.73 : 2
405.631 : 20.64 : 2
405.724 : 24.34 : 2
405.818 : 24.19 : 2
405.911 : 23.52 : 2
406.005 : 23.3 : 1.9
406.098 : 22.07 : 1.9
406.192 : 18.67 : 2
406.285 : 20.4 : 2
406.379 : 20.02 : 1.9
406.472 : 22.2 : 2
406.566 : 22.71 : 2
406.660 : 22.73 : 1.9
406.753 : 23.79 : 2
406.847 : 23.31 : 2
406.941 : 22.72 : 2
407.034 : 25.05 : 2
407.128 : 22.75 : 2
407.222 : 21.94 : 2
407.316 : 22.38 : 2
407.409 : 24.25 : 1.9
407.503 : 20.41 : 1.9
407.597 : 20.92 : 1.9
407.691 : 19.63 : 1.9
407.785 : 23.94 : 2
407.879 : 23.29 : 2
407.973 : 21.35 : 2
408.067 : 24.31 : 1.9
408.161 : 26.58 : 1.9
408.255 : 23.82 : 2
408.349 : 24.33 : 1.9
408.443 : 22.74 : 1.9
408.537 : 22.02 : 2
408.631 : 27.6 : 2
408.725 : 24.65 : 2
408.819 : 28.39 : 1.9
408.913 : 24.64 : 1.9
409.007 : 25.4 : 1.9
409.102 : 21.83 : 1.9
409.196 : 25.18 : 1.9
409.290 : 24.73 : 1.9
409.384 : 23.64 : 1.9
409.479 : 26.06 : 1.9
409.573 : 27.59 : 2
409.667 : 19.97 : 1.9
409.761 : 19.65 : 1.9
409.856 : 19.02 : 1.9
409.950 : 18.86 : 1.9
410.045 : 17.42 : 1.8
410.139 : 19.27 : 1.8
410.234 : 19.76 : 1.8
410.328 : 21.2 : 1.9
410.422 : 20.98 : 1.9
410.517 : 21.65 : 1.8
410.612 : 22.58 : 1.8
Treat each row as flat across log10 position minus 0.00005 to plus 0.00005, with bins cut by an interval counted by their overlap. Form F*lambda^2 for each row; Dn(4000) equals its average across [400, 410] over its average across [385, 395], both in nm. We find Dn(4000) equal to 1.8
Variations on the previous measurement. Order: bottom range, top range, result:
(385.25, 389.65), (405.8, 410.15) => 1.93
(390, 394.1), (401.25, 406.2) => 1.82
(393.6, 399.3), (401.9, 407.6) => 1.55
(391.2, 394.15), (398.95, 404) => 1.88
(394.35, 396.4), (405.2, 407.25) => 1.46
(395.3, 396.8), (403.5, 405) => 1.84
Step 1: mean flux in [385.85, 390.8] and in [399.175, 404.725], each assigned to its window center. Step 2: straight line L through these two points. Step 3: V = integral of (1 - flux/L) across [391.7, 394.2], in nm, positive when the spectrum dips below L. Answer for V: 0.72 nm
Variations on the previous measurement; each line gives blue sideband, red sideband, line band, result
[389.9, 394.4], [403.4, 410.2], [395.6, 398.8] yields 0.388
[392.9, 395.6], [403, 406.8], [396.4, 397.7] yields 0.465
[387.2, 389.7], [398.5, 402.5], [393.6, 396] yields 0.420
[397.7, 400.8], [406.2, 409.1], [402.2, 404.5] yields -0.132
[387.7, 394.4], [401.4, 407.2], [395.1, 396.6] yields 0.178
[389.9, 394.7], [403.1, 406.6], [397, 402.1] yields -0.489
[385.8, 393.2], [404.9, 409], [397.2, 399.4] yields -0.074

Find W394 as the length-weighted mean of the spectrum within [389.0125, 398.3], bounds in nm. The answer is 14.3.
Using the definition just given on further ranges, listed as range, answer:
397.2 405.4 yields 22.6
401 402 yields 26.1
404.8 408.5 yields 23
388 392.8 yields 15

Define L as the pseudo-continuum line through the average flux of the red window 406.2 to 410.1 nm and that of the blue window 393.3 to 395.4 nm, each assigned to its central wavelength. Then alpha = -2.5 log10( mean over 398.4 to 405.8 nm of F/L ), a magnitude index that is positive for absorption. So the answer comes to -0.24 mag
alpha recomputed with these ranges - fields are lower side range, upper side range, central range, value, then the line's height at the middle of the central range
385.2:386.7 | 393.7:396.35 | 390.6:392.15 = -0.15 mag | 14.6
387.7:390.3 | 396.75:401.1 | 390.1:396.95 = 0.14 mag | 16.1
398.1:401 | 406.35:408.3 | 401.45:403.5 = -0.06 mag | 22.4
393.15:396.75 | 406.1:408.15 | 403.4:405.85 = -0.17 mag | 20.5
